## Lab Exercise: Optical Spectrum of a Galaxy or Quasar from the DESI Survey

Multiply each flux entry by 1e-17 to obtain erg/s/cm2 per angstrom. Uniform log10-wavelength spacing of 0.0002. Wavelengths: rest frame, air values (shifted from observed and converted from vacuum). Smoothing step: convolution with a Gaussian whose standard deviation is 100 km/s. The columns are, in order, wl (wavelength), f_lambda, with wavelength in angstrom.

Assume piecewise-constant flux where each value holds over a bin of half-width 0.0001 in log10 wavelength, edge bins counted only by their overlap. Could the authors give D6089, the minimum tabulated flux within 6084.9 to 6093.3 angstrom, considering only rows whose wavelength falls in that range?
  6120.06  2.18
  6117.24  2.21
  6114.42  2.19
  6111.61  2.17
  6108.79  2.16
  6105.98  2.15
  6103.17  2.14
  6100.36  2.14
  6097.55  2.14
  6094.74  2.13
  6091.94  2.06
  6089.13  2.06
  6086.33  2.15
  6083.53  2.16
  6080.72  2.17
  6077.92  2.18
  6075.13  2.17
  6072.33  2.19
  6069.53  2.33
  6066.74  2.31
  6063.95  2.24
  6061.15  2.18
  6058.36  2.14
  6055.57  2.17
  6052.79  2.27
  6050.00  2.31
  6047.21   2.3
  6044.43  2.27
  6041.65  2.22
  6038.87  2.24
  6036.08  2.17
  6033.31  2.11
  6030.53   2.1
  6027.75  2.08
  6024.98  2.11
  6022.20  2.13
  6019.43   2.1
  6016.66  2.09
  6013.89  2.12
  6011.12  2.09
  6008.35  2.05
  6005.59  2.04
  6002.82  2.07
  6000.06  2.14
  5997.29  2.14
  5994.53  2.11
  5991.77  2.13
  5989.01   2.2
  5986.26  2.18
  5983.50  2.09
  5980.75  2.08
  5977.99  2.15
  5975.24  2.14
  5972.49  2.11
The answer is 2.06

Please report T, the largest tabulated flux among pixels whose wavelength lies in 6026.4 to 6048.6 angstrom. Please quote 2.3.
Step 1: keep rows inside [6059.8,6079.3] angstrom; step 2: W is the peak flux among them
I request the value 2.33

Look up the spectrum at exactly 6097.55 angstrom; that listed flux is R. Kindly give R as 2.14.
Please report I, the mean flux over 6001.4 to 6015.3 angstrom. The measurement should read 2.07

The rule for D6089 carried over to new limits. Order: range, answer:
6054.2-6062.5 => 2.14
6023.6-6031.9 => 2.08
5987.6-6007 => 2.04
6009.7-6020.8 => 2.09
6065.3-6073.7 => 2.19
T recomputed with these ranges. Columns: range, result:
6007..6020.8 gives 2.12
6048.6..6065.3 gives 2.31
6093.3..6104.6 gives 2.14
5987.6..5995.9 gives 2.2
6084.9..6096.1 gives 2.15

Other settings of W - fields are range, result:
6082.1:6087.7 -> 2.16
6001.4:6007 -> 2.07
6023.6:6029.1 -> 2.11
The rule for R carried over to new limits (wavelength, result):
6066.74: 2.31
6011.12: 2.09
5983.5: 2.09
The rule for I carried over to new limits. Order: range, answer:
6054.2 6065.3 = 2.18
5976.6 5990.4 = 2.14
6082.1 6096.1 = 2.11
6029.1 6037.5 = 2.13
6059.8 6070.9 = 2.27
